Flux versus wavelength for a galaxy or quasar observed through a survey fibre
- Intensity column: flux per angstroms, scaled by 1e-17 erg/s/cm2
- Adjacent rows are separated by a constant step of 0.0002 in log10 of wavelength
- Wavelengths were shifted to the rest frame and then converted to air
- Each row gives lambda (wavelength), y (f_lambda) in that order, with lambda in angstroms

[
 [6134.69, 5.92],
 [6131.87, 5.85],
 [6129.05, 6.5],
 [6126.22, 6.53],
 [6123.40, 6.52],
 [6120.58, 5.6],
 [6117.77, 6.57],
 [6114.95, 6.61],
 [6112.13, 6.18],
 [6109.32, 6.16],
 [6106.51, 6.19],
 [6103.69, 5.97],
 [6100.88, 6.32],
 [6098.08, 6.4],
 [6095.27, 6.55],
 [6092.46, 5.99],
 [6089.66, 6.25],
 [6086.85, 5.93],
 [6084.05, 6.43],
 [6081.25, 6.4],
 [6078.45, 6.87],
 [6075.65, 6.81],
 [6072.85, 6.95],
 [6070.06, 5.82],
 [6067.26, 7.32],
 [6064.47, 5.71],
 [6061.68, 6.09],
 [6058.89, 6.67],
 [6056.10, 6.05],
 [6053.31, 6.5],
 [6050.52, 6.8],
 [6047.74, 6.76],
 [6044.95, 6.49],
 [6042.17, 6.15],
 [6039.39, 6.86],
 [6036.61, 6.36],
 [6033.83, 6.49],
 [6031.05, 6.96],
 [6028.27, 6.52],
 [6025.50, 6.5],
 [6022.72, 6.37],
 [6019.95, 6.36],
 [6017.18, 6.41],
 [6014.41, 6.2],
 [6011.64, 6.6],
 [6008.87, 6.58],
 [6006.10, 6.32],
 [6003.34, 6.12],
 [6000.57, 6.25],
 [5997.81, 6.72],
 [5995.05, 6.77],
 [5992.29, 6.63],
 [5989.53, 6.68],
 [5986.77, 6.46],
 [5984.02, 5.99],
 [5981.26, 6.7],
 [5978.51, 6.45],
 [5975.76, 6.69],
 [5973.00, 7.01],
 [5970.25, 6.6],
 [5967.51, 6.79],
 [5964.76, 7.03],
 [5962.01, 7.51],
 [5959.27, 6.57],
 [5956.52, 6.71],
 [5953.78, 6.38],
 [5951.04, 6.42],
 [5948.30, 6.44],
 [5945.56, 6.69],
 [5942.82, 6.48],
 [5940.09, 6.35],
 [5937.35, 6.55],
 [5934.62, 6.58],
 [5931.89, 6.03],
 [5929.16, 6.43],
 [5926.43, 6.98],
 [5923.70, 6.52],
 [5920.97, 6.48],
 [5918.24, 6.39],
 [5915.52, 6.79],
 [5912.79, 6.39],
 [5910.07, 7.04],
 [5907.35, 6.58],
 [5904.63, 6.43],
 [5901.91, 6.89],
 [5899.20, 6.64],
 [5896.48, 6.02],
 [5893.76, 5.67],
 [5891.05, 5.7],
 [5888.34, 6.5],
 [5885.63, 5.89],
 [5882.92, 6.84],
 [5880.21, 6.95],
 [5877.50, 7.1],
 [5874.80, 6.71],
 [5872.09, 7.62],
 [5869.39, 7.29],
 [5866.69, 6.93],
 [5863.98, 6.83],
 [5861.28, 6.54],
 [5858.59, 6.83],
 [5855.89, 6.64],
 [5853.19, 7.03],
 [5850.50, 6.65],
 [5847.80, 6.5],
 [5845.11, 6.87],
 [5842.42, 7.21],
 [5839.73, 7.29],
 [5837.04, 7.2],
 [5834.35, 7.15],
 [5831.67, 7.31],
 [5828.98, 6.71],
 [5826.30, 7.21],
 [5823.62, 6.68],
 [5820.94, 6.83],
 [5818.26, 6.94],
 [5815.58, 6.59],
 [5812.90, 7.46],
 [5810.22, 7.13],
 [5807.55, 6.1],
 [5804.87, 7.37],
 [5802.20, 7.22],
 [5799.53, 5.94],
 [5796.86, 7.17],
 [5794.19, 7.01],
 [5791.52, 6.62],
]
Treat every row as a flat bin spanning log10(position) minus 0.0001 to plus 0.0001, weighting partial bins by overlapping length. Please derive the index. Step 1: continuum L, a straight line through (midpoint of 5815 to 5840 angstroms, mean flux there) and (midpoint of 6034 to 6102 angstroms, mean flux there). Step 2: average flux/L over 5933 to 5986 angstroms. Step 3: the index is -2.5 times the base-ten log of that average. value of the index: 0.010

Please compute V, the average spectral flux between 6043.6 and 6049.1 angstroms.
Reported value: 6.62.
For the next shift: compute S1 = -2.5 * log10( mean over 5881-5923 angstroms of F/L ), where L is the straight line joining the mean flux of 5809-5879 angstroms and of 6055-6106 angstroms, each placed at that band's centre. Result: 0.06 mag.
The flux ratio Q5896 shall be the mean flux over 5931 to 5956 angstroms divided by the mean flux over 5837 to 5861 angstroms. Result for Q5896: 0.94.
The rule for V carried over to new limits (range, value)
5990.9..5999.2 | 6.71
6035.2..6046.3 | 6.47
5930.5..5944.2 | 6.4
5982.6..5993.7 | 6.44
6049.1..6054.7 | 6.65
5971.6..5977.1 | 6.84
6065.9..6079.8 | 6.75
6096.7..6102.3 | 6.37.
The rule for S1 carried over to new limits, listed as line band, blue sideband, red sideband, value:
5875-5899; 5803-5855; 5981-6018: 0.07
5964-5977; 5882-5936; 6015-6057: -0.06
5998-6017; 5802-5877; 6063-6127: 0.03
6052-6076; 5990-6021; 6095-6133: -0.01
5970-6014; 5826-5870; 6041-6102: 0.01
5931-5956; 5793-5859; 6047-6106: 0.04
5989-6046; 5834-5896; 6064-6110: 0.00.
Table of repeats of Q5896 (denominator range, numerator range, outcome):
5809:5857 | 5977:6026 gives 0.93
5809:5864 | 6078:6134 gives 0.91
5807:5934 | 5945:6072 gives 0.97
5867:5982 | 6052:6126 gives 0.96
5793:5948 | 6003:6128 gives 0.95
